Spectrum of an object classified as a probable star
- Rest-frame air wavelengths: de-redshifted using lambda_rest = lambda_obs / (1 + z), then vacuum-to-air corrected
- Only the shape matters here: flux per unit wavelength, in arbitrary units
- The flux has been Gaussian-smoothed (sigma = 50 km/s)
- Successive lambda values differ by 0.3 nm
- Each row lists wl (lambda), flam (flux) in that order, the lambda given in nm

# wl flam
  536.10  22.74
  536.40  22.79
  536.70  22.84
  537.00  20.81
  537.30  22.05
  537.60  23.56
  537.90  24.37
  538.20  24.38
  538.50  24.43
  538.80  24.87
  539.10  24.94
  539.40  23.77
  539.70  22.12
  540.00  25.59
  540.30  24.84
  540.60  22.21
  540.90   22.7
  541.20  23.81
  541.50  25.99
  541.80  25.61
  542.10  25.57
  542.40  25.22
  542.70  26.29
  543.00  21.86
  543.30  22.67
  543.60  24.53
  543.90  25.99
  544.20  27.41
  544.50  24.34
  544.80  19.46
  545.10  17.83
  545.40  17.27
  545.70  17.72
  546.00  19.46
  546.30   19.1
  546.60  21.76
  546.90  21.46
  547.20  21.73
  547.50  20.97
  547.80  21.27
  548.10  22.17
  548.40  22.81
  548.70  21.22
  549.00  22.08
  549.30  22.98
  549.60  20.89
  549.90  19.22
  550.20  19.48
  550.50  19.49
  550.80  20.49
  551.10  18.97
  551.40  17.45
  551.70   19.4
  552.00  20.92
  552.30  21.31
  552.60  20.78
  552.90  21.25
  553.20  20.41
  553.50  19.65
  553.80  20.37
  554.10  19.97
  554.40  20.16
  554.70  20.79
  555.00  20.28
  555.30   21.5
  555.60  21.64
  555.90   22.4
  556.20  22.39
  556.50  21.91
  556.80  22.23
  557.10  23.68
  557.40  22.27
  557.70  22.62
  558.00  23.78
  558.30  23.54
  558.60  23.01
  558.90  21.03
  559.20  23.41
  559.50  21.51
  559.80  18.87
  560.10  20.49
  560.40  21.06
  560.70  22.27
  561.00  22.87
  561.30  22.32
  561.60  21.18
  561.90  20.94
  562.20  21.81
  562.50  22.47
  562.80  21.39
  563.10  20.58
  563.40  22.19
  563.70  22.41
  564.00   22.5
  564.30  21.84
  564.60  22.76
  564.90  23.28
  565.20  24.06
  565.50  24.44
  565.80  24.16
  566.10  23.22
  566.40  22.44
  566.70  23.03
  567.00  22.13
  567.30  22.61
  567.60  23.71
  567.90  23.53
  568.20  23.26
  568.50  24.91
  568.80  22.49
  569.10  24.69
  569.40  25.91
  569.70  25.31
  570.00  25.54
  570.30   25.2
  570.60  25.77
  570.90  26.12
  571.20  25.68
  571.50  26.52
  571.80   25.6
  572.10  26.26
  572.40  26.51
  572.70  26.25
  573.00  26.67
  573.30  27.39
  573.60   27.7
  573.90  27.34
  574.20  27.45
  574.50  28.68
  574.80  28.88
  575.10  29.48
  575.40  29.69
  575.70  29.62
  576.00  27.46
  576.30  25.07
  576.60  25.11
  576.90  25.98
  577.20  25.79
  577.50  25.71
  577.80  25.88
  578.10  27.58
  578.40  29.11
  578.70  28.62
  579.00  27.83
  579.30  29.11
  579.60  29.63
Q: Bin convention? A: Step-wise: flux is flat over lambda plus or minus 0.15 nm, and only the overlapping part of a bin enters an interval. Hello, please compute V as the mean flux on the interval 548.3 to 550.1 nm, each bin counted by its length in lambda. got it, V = 21.4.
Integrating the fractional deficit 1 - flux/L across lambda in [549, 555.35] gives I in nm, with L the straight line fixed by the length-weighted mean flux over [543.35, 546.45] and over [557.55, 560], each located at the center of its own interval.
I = 0.435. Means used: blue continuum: 21.4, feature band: 20.3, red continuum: 22.2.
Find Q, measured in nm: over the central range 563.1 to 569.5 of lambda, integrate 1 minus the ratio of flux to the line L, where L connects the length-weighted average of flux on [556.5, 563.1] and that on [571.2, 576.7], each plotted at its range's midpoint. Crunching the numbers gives 0.31 nm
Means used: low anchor 22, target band 23.2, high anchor 27.3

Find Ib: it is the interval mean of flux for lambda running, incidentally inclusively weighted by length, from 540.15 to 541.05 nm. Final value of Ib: 23.2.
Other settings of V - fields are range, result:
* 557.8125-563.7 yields 21.8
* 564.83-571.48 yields 24.2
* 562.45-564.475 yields 21.9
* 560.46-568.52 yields 22.6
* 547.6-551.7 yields 20.6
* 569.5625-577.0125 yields 26.9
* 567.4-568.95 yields 23.5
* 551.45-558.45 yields 21.4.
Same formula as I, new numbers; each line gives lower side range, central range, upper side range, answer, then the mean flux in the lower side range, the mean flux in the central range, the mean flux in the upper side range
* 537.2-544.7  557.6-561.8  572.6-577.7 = 0.65 nm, 24.3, 22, 27.3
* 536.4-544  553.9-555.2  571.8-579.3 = 0.26 nm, 24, 20.3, 27.3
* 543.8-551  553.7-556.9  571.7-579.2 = 0.22 nm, 21.1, 21.2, 27.3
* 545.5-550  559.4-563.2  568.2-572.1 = 0.35 nm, 21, 21.4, 25.3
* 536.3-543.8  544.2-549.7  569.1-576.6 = 0.80 nm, 23.9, 21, 26.8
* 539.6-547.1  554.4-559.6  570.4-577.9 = 0.52 nm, 22.8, 22.2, 26.9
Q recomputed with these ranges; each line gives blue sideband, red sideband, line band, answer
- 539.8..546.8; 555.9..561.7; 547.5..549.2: 0.06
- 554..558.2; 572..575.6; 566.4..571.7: 0.35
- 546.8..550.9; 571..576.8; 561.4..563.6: 0.26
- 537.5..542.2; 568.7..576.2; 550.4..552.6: 0.47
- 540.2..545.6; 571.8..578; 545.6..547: 0.23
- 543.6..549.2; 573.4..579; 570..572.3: 0.05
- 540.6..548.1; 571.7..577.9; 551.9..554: 0.28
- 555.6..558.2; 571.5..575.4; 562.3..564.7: 0.25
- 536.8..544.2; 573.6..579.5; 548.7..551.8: 0.61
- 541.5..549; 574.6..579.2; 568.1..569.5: 0.10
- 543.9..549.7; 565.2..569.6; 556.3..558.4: -0.03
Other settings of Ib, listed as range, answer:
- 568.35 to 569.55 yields 24.5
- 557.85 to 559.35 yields 23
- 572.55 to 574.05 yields 27.1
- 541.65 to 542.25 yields 25.6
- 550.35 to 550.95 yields 20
